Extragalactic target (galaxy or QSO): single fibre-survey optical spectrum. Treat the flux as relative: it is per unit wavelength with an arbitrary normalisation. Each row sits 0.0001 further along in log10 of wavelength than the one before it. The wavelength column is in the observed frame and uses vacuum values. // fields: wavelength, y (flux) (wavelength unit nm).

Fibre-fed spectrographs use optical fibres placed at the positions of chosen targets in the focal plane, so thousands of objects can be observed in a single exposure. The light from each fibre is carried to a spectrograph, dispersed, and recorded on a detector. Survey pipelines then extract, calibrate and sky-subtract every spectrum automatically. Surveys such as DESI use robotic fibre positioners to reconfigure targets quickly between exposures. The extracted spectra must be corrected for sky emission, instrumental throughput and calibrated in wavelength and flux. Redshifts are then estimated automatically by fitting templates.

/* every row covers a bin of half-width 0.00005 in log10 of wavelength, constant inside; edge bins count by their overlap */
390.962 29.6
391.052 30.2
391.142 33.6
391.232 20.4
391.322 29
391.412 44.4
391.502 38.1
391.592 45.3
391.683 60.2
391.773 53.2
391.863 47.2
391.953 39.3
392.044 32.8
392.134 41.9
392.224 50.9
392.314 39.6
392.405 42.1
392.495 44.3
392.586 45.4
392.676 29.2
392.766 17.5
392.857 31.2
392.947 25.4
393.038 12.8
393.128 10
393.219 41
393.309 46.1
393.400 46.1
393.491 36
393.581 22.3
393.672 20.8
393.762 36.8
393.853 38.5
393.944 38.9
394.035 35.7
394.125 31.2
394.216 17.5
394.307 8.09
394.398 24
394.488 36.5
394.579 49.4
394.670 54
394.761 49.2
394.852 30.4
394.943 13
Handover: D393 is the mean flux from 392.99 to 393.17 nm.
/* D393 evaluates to 11.6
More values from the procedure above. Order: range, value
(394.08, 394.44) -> 20.1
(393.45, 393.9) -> 30.9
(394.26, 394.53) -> 22.7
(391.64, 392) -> 49.8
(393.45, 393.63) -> 28.9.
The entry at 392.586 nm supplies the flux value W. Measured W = 45.4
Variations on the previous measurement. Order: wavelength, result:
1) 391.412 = 44.4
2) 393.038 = 12.8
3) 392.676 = 29.2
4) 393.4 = 46.1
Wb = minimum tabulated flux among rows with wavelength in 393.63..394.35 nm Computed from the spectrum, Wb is 8.09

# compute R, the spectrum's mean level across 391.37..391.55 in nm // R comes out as 41.3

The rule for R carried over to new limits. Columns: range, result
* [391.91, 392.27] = 41.3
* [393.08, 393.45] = 35.6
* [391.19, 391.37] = 25.1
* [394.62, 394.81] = 51.1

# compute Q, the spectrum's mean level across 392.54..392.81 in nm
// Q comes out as 30.8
